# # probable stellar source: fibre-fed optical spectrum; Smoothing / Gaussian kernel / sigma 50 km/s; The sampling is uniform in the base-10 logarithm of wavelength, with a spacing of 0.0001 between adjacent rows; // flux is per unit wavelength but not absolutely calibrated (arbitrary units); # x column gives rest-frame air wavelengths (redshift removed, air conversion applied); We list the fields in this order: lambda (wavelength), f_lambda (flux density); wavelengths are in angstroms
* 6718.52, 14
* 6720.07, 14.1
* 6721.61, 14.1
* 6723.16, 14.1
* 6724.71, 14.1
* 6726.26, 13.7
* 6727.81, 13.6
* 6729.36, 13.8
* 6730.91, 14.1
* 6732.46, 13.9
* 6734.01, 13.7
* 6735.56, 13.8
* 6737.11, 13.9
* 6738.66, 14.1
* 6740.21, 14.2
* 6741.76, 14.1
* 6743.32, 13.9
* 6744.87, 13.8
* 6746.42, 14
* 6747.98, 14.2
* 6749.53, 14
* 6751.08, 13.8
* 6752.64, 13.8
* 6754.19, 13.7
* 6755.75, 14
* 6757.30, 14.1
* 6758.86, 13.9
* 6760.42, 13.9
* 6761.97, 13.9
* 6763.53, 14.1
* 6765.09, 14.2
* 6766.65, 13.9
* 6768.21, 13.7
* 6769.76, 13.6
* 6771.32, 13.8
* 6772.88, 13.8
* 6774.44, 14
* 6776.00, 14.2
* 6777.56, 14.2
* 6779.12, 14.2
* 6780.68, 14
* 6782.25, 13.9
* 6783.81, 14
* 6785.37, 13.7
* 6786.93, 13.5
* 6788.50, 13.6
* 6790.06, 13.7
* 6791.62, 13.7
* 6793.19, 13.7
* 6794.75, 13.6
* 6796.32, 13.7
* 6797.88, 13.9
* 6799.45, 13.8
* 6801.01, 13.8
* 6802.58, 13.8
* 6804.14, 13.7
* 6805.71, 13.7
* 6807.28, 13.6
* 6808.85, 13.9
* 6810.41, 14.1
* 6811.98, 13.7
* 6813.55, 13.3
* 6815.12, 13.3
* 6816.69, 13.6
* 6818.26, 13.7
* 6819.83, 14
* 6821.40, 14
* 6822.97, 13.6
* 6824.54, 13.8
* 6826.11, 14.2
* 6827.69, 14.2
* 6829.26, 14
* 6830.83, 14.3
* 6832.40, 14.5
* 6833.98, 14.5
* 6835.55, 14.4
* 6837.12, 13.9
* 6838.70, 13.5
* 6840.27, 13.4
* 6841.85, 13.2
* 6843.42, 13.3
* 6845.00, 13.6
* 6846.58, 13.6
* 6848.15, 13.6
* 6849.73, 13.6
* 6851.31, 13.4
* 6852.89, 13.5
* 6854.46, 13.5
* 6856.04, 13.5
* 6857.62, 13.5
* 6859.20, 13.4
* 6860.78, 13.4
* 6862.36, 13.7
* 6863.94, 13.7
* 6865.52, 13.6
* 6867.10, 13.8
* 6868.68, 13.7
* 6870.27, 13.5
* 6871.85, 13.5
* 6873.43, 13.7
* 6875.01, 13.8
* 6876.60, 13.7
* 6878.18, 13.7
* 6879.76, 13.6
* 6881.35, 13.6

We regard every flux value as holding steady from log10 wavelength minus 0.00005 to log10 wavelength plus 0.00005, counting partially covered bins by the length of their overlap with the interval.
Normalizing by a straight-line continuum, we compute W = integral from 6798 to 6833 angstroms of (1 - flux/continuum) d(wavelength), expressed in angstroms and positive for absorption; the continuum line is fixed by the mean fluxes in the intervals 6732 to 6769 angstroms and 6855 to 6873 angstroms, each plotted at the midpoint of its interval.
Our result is -0.3 angstroms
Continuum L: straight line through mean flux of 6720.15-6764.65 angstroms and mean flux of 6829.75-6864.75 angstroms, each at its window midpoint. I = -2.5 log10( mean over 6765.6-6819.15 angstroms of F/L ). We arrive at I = 0.00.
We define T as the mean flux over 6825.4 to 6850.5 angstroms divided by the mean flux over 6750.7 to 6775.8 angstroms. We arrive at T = 1.00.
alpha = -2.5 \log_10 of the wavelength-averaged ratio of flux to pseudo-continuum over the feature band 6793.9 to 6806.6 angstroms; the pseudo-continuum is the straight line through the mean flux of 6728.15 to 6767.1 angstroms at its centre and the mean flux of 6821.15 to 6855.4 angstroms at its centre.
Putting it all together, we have 0.01 mag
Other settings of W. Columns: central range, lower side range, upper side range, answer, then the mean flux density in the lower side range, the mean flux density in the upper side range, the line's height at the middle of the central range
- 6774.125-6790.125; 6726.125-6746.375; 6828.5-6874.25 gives -0.1 angstroms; 13.9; 13.7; 13.8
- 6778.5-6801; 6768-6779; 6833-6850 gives 0.2 angstroms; 13.9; 13.7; 13.9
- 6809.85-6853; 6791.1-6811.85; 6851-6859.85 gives -0.6 angstroms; 13.8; 13.5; 13.6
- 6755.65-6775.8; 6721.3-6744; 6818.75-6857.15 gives 0.0 angstroms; 13.9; 13.8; 13.9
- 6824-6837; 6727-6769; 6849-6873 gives -0.5 angstroms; 13.9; 13.6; 13.7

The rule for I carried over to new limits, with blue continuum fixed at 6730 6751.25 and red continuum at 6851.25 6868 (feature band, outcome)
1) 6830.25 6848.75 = -0.015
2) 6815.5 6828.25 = -0.013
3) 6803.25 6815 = 0.003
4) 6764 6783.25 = -0.008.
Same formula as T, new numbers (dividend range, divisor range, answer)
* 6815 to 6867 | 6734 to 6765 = 0.98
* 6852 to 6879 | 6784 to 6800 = 0.99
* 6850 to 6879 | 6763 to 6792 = 0.98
